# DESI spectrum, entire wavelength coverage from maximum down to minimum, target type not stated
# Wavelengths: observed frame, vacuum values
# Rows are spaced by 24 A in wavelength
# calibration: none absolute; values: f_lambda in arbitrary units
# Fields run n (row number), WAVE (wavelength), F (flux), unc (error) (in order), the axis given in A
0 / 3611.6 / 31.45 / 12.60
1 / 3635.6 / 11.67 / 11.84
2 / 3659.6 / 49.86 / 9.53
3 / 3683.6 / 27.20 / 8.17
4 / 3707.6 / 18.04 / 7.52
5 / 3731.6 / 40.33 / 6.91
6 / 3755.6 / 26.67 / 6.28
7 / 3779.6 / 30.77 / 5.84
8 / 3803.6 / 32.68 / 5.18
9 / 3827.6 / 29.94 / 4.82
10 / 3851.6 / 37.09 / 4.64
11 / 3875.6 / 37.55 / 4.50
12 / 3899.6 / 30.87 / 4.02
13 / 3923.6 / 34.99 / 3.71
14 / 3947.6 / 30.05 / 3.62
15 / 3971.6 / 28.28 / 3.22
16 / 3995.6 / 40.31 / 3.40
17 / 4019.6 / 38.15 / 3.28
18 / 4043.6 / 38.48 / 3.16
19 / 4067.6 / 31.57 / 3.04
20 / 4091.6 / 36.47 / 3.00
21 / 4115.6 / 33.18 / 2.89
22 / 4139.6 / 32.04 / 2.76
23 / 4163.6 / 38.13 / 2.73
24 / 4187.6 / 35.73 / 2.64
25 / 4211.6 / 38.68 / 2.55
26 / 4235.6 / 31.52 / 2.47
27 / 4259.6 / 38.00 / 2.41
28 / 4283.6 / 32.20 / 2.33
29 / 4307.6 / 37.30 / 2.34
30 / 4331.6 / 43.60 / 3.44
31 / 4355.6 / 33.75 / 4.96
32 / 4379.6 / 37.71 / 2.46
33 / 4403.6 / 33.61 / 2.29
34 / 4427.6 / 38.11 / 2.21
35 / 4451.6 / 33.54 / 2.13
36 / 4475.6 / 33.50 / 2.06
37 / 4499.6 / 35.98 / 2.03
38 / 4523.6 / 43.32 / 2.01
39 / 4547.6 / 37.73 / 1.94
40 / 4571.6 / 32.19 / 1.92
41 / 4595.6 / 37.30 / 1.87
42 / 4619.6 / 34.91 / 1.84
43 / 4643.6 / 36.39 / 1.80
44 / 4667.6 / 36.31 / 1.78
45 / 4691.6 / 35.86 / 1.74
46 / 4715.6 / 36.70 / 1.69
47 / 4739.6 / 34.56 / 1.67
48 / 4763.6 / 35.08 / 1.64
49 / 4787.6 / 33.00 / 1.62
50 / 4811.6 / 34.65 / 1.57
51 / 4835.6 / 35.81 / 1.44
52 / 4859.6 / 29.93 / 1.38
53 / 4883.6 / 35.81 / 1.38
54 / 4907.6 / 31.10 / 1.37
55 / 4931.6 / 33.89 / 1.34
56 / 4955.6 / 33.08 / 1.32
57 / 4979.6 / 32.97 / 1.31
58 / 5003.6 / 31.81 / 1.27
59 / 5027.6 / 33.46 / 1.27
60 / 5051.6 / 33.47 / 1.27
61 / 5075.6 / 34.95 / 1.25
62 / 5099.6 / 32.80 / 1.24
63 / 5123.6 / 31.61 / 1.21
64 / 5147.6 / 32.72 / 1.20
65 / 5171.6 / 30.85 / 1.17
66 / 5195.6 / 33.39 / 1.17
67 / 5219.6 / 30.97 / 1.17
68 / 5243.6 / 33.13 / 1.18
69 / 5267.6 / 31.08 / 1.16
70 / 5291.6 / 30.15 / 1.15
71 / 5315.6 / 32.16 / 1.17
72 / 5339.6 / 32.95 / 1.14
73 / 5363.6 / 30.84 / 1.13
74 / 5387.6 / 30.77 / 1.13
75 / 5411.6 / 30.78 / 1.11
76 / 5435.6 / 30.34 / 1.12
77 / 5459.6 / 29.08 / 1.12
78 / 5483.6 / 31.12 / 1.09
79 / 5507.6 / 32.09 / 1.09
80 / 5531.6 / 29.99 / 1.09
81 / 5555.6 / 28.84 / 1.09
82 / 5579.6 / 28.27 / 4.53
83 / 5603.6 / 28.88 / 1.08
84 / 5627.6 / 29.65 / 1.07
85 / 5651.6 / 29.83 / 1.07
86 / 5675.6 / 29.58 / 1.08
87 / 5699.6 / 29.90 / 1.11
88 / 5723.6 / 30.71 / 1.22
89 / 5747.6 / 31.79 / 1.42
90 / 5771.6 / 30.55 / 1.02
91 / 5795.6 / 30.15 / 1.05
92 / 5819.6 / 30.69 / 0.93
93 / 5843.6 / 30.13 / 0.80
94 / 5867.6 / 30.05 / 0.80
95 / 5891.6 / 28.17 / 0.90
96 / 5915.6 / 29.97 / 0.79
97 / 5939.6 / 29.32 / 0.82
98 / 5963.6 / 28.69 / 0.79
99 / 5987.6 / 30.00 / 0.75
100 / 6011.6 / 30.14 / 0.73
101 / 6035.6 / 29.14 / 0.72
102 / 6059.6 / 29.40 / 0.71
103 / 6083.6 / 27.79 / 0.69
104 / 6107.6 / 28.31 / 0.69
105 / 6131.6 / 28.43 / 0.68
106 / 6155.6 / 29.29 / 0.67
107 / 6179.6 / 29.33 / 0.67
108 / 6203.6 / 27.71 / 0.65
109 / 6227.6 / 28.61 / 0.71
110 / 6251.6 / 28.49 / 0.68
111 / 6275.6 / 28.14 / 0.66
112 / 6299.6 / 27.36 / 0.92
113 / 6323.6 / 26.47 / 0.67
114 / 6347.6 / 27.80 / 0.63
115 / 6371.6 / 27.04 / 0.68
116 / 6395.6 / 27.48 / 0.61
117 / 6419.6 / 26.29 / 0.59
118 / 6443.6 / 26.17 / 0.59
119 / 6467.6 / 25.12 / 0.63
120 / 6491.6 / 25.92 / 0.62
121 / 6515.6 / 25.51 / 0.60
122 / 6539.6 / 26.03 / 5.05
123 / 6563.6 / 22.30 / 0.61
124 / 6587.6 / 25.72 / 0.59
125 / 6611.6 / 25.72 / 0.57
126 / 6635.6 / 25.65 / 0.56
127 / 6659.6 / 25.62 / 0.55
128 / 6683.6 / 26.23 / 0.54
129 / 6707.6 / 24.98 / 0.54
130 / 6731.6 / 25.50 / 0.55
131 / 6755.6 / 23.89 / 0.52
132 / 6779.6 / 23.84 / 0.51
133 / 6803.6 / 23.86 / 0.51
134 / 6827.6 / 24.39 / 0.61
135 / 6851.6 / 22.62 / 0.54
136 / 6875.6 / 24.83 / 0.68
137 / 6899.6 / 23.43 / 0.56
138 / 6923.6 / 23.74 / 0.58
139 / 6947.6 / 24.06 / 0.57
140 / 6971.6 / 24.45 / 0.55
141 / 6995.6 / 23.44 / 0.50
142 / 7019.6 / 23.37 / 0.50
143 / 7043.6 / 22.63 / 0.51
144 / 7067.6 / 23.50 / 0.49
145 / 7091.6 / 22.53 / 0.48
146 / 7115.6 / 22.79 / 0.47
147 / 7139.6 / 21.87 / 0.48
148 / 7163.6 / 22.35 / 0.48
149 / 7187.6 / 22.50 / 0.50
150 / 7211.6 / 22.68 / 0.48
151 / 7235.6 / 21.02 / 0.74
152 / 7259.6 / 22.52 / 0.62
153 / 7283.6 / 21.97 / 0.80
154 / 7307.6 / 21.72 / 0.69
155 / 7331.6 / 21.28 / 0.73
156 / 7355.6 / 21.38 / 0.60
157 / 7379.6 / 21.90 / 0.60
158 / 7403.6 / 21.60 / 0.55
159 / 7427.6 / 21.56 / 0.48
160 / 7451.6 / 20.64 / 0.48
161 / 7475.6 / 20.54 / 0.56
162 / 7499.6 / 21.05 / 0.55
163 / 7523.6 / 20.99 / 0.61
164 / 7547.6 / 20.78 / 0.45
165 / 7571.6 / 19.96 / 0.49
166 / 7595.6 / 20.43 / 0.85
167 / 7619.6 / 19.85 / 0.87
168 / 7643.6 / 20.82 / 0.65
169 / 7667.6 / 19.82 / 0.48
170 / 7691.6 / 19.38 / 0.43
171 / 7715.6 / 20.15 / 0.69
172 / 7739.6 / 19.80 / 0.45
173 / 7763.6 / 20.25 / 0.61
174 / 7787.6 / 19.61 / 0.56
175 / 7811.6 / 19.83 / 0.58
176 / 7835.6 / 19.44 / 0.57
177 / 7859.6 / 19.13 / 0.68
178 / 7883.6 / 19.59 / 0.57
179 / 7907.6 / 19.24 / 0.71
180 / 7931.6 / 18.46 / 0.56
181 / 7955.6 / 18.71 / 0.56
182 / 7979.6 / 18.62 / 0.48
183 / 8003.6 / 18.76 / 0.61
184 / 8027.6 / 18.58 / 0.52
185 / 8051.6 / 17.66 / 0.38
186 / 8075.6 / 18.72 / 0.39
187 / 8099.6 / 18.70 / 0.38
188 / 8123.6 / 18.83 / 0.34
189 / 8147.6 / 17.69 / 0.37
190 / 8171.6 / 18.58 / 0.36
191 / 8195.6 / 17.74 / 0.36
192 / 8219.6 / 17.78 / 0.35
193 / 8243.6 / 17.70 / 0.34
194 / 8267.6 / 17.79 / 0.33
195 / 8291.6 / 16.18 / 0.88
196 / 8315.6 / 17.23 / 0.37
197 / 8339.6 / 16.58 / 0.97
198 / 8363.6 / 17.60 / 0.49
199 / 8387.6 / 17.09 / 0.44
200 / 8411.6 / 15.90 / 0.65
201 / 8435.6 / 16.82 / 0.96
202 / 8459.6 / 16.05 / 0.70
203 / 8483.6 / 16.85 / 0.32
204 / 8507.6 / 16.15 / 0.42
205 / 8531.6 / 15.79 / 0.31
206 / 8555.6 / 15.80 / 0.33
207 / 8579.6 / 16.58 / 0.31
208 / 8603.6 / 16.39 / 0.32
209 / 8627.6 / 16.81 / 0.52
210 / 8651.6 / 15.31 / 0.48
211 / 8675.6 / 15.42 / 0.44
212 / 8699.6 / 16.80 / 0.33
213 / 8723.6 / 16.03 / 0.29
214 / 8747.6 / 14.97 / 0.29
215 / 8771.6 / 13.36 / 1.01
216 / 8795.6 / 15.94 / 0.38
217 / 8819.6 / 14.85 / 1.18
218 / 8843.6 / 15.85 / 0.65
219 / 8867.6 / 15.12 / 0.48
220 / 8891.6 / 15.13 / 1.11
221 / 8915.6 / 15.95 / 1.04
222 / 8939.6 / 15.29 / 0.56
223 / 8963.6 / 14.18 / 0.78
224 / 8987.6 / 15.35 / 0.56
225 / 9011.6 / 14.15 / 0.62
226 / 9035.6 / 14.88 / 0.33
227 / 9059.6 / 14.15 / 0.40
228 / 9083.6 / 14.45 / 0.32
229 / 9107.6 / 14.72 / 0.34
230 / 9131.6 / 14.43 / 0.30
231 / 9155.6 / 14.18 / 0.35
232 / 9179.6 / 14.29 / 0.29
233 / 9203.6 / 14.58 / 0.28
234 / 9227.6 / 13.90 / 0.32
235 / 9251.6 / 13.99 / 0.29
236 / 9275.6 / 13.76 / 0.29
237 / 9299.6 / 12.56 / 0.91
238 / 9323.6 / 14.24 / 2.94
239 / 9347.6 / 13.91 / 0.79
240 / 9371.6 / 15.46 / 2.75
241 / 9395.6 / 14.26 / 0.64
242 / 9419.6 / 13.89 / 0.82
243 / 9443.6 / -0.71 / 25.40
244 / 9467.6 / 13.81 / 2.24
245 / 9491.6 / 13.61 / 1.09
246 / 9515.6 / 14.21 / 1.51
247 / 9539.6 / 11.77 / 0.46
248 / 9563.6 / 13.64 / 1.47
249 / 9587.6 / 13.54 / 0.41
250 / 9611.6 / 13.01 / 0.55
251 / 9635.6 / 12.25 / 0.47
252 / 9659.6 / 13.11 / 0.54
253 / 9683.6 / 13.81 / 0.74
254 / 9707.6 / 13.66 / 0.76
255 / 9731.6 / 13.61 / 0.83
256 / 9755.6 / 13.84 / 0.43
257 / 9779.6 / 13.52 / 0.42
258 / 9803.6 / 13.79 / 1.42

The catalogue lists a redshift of 0.000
